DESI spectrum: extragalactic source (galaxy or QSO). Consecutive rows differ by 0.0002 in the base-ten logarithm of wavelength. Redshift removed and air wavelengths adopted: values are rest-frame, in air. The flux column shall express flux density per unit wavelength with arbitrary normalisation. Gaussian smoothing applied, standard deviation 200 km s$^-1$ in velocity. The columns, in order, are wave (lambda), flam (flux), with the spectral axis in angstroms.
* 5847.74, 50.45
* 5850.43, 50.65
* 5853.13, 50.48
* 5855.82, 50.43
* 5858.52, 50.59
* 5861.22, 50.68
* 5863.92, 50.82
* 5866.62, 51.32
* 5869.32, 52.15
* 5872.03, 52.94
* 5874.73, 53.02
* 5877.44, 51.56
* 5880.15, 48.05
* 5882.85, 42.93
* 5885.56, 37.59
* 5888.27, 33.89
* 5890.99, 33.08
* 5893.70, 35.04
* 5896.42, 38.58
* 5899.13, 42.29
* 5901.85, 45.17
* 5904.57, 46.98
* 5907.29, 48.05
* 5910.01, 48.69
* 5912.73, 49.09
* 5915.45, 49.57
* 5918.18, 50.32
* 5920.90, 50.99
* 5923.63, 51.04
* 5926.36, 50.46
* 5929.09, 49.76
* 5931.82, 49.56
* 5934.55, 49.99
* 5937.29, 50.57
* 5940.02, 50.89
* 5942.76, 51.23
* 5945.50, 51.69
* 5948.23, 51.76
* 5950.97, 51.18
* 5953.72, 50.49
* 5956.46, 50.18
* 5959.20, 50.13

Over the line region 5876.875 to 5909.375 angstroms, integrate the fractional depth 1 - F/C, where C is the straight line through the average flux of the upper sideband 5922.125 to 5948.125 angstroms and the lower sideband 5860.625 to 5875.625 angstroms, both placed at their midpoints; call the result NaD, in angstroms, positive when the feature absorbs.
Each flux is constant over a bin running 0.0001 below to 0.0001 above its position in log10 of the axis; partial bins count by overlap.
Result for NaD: 6.0 angstroms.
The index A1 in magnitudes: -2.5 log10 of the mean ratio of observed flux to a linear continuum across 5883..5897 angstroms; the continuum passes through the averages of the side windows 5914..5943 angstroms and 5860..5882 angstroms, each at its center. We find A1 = 0.37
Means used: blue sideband 51.1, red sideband 50.4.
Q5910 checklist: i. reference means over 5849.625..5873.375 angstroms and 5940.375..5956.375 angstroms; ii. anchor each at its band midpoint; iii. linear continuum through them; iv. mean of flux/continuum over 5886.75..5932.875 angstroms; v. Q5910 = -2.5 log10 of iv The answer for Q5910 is 0.13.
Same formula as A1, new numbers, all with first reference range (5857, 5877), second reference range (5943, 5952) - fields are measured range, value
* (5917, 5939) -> 0.026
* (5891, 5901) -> 0.326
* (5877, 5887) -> 0.164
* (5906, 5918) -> 0.056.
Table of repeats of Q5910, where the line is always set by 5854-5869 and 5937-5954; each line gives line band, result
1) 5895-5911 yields 0.14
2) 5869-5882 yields -0.01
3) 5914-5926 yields 0.01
